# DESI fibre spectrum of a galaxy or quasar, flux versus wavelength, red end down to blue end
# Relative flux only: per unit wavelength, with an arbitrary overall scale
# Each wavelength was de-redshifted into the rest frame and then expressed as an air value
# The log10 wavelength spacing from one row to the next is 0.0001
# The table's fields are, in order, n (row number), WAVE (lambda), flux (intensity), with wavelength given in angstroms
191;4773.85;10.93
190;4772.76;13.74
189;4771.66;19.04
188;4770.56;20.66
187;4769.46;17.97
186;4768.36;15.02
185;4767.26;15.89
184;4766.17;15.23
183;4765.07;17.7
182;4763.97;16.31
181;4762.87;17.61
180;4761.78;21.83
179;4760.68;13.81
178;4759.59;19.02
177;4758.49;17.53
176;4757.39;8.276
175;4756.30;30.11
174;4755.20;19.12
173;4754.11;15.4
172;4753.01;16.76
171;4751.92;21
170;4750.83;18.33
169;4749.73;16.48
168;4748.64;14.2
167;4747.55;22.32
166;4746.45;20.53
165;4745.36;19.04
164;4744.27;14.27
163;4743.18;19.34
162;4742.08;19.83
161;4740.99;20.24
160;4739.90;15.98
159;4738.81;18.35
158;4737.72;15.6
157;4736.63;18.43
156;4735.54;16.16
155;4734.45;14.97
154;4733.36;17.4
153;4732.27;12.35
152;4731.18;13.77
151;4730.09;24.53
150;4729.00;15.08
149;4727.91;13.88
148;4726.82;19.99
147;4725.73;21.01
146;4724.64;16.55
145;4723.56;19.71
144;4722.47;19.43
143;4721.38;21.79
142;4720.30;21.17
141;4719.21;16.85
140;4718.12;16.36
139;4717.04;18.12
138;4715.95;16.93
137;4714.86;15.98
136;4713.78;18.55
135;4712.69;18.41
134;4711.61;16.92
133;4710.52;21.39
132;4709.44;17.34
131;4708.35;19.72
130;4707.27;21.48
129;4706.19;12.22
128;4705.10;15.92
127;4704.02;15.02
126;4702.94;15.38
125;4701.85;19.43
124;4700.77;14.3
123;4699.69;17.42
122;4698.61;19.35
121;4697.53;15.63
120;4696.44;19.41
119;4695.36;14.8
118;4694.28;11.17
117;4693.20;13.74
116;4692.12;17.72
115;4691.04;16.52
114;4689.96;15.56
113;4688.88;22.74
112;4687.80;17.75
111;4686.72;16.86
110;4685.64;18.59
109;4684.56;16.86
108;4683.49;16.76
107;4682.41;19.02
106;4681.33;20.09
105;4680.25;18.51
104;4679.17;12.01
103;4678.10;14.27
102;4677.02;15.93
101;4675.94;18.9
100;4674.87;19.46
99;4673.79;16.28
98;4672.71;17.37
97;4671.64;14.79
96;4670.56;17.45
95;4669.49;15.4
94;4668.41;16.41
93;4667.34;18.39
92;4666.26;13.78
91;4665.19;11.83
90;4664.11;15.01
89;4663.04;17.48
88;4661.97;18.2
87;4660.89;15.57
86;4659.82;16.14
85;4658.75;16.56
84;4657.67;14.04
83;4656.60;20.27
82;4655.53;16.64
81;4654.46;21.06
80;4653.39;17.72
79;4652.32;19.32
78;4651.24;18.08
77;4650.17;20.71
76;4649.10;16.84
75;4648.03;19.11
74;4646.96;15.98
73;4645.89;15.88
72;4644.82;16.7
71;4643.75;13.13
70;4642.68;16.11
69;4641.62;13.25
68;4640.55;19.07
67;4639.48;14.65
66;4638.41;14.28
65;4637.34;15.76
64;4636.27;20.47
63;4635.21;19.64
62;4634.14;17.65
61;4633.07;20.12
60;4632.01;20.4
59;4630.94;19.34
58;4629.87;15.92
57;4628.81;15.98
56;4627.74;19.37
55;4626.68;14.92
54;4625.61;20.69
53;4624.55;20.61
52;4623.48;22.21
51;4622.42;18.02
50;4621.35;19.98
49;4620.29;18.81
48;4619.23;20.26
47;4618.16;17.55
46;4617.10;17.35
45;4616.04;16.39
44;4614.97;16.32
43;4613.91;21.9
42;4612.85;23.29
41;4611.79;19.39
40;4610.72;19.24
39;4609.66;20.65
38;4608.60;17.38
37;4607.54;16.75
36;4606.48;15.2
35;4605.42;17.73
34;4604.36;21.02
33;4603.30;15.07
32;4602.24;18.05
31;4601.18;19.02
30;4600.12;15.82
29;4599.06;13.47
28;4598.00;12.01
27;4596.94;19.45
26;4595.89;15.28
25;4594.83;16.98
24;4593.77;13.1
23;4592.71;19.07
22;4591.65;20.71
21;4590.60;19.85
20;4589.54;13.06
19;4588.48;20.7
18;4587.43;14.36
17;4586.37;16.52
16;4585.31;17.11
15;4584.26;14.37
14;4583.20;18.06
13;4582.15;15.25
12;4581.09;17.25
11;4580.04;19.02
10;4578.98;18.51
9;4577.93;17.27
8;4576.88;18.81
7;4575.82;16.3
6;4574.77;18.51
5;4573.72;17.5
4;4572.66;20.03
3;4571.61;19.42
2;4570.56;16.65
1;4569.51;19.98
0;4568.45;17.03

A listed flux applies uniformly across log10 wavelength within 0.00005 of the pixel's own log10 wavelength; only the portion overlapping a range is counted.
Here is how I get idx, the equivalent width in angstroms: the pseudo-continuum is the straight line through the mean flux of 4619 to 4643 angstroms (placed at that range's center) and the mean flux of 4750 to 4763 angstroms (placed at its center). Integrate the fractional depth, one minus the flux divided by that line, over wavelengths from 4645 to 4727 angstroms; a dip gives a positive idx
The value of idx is 4.0 angstroms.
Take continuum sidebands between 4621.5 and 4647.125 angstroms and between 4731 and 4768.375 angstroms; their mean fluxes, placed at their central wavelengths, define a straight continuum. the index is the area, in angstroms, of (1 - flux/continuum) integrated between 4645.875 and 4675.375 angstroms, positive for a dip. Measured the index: 0.9 angstroms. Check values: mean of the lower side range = 17.6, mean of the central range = 17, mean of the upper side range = 17.4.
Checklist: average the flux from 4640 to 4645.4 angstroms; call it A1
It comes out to 15.7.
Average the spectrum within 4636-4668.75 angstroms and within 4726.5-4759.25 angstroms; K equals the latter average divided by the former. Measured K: 1.06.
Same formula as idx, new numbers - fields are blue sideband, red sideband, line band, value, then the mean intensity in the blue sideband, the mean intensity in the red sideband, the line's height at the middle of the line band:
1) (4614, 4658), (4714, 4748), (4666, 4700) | 2.0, 17.9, 17.9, 17.9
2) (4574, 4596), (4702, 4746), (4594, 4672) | -0.5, 17.2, 17.7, 17.3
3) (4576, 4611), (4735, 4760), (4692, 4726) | 0.8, 17.1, 18.1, 17.9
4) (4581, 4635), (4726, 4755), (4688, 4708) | 1.2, 17.8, 17.5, 17.6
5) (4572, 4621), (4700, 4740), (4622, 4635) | -0.9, 17.6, 17.5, 17.6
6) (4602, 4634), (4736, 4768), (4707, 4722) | -0.4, 18.7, 17.9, 18.1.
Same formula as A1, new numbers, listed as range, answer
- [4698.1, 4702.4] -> 17.6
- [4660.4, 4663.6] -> 17.1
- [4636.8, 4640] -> 14.9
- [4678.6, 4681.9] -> 16.9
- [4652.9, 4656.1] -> 18.5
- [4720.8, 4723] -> 20.7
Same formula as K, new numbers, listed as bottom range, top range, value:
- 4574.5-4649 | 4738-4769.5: 1.01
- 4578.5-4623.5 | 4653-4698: 0.95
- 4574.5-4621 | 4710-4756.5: 1.03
